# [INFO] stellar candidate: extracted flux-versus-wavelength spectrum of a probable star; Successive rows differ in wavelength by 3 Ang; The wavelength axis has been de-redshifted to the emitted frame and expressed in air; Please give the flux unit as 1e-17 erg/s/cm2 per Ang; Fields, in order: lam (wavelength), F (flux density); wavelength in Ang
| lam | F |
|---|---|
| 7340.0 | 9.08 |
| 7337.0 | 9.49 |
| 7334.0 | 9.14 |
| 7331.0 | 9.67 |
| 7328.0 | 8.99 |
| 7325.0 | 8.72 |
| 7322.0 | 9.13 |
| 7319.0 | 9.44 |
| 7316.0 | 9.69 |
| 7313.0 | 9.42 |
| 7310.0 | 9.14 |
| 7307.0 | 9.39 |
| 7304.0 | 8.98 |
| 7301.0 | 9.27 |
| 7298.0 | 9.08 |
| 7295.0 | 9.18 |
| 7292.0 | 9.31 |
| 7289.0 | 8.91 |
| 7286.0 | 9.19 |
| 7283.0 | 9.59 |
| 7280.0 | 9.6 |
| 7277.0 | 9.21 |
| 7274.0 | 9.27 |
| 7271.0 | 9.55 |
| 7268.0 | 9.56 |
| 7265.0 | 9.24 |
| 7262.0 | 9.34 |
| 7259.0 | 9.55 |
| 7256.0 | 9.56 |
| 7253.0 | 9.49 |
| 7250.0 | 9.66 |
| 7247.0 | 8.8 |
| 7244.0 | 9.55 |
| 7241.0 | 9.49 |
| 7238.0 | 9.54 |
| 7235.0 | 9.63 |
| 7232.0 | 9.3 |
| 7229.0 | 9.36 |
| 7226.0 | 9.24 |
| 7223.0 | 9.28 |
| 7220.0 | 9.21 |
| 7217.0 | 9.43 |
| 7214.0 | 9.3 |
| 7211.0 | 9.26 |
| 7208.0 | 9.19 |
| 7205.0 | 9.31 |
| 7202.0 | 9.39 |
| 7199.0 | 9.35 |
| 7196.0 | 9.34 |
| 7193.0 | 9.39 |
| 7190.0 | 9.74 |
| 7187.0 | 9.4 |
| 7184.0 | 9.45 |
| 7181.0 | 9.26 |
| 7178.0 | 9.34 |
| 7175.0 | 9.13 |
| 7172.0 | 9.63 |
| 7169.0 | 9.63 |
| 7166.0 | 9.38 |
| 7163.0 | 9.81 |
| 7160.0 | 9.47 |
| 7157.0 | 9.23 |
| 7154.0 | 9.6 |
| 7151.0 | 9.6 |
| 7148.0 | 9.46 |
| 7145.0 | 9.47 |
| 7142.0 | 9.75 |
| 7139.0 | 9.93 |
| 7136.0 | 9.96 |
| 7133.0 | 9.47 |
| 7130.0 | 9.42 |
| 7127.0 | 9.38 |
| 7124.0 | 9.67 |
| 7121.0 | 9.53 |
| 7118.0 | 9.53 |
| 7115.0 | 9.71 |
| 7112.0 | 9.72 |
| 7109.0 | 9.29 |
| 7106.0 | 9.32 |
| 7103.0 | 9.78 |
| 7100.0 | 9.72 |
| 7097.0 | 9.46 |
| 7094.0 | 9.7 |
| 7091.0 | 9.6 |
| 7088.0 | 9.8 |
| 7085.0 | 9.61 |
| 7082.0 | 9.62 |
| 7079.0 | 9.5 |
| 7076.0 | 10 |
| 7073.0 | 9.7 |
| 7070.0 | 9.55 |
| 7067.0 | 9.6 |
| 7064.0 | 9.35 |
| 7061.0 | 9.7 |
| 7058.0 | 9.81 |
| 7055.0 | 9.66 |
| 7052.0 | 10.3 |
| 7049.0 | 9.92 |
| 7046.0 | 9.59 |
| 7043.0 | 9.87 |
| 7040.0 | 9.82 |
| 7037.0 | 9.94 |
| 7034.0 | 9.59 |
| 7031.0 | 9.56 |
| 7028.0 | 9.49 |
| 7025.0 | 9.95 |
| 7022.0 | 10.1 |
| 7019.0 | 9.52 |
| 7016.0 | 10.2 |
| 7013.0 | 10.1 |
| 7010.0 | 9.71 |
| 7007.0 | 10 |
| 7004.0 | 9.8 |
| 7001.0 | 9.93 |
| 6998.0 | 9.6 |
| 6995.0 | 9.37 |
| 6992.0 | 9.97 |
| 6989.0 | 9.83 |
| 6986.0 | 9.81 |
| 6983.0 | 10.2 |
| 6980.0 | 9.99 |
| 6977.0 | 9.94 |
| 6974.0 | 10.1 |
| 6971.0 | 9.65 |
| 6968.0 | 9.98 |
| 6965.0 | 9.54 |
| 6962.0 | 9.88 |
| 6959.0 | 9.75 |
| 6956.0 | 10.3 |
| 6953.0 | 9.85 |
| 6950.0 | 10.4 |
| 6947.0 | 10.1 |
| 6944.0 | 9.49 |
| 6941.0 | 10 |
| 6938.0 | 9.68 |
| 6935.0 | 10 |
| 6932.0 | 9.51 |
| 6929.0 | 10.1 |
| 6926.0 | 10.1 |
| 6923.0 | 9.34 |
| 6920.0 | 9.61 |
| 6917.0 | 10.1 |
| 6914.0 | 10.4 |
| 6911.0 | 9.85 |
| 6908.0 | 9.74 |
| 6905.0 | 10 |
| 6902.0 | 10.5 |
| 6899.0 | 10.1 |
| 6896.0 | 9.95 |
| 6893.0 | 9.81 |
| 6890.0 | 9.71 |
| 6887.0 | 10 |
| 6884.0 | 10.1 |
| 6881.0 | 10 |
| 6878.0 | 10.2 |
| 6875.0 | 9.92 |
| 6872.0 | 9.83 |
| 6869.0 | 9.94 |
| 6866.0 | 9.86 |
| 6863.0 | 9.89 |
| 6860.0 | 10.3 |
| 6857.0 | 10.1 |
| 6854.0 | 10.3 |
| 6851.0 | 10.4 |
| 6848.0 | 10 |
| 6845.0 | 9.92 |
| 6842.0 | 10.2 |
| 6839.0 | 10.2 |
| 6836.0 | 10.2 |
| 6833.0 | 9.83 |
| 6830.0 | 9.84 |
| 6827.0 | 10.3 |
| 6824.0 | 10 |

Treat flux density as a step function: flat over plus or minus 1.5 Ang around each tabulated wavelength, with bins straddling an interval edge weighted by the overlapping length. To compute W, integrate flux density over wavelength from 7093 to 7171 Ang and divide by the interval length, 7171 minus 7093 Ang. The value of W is 9.58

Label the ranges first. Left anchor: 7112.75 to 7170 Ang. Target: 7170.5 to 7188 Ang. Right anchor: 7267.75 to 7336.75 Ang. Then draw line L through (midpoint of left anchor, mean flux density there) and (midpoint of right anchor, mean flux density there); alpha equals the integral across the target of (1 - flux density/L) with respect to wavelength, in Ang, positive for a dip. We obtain 0.3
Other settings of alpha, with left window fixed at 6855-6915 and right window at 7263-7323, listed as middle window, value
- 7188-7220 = 0.3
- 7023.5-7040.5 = 0.1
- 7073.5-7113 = 0.1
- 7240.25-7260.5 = -0.1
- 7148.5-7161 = 0.1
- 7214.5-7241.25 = 0.1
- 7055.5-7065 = 0.1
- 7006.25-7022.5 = -0.2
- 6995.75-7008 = 0.0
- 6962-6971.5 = 0.1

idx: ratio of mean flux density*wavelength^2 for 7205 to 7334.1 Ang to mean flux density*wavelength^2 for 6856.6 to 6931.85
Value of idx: 1.0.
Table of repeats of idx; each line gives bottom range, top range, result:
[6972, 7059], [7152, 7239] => 1.00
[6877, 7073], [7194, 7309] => 1.02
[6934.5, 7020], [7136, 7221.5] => 1.01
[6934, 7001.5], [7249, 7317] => 1.03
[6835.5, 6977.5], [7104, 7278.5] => 1.03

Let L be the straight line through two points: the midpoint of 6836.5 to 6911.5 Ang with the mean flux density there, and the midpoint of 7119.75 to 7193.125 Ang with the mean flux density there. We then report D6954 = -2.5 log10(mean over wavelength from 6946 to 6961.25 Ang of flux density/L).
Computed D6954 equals -0.02 mag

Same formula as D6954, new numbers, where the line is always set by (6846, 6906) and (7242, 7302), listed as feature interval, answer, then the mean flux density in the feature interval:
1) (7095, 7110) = 0.01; 9.53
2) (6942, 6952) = -0.01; 9.99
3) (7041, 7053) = -0.02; 9.9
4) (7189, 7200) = 0.00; 9.45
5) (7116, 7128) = 0.01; 9.54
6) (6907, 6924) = 0.01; 9.86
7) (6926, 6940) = 0.01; 9.86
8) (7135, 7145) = -0.03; 9.81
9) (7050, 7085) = 0.00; 9.71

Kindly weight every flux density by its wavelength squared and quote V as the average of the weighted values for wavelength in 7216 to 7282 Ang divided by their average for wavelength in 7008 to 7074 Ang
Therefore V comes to 1.02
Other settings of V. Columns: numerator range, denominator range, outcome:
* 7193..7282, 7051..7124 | 1.01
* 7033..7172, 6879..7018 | 1.02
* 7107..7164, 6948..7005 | 1.01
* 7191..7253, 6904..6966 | 1.03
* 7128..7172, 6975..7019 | 1.01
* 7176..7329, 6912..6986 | 1.03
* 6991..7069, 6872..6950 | 1.02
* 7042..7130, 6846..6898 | 1.02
